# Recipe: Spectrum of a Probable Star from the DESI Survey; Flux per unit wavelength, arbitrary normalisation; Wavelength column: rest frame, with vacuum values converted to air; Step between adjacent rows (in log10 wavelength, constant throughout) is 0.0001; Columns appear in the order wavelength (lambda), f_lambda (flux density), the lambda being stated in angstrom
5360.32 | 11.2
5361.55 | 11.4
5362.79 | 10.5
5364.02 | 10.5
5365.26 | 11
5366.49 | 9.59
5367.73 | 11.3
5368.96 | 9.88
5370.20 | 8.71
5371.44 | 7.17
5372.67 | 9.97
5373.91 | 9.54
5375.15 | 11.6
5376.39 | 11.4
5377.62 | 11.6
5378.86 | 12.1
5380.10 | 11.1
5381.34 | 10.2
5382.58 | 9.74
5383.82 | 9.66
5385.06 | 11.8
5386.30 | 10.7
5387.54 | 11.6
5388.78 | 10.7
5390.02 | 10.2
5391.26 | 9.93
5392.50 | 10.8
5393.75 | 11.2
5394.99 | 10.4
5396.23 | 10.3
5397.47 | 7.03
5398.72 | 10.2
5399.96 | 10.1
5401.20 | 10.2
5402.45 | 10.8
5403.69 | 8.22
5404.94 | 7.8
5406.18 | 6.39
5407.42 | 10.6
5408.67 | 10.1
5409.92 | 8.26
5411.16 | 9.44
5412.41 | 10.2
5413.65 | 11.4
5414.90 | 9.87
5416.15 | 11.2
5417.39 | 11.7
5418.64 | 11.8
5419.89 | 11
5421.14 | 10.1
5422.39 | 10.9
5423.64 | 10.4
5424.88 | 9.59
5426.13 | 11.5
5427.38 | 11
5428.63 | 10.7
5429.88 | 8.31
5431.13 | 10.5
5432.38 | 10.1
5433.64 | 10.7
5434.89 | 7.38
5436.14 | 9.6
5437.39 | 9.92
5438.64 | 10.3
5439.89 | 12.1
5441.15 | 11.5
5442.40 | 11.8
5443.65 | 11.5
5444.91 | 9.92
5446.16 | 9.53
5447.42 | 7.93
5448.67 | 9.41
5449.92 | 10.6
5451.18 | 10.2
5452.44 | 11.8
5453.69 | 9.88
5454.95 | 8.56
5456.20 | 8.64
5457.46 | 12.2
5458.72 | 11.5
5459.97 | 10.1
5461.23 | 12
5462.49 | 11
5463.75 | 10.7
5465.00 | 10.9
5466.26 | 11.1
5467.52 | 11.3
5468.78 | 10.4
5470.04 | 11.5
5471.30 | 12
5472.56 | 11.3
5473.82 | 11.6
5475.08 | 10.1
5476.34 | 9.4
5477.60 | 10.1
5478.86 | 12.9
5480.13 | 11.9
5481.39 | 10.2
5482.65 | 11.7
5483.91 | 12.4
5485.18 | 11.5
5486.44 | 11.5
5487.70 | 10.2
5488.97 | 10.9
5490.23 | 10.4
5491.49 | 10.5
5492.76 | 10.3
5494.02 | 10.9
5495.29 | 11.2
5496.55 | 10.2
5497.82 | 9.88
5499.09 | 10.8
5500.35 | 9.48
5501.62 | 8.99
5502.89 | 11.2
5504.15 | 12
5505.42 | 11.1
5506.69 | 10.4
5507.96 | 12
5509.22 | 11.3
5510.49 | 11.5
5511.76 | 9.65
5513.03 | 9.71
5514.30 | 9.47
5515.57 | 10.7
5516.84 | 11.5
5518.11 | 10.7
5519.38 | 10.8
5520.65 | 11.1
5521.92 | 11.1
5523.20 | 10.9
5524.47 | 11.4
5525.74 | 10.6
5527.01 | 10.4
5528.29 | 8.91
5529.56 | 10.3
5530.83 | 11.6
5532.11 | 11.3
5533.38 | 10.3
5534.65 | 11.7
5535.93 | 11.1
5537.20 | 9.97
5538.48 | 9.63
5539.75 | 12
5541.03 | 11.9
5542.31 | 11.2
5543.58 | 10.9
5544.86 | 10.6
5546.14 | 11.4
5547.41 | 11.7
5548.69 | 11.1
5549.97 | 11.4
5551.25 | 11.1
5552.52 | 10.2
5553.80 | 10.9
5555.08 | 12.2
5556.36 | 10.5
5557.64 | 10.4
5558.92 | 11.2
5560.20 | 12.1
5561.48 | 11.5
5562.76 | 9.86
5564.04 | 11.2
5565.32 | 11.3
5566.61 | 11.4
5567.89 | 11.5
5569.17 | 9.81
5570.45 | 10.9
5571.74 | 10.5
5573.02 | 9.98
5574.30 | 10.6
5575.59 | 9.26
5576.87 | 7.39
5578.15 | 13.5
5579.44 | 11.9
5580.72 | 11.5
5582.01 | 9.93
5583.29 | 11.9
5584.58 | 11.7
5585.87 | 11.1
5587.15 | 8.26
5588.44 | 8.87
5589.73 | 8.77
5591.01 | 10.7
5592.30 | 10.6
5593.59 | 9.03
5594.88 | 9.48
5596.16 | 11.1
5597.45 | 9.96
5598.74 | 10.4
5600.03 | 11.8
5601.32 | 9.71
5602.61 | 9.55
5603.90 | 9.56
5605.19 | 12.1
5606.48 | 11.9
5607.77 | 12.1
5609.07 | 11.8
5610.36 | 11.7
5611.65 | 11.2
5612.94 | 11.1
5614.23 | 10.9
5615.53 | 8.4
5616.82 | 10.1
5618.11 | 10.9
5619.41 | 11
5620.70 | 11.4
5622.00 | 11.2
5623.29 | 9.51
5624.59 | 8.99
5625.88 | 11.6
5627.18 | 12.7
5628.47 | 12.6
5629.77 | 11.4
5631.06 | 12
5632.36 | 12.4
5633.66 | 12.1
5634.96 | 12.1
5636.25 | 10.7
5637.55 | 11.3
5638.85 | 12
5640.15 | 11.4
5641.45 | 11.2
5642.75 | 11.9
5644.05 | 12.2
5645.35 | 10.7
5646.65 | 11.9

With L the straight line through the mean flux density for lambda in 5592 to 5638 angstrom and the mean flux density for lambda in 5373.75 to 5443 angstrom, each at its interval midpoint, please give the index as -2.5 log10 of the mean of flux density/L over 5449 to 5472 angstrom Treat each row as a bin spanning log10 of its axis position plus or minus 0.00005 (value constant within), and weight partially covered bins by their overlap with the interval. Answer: -0.03 mag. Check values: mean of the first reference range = 10.3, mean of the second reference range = 11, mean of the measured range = 10.8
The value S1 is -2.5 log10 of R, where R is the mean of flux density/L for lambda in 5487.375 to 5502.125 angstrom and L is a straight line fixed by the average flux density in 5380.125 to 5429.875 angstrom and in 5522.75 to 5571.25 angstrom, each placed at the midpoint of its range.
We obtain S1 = 0.036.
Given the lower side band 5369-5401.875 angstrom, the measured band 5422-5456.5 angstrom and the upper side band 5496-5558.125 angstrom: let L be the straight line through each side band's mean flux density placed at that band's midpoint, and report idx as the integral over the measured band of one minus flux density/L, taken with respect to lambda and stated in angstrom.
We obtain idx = 1.1 angstrom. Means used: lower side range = 10.3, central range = 10.2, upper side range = 10.8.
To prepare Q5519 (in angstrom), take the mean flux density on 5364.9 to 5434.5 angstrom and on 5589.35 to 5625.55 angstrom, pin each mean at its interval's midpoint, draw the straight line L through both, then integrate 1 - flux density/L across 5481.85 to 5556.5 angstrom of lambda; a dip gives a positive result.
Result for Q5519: -3.2 angstrom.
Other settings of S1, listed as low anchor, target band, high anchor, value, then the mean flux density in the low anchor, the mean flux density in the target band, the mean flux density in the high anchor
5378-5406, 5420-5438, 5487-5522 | 0.03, 10.2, 10.1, 10.6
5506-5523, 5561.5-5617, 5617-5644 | 0.06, 10.8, 10.6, 11.4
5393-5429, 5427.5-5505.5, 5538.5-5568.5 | -0.01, 10.1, 10.6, 11.2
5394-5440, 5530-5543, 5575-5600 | -0.09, 9.99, 11.1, 10.3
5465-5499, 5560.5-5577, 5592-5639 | 0.05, 11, 10.5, 11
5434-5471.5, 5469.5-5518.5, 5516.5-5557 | -0.01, 10.5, 10.8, 10.9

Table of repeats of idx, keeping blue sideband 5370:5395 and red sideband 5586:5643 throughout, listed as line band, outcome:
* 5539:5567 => -1.1 angstrom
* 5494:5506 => 0.1 angstrom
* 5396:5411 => 2.0 angstrom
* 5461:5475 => -0.7 angstrom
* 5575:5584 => 0.0 angstrom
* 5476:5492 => -0.6 angstrom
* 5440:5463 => 0.3 angstrom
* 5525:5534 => 0.2 angstrom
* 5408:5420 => 0.1 angstrom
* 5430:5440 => 0.7 angstrom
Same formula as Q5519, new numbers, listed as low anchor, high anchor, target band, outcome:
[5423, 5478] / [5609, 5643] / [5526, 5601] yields 1.66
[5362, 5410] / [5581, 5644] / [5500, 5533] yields -0.46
